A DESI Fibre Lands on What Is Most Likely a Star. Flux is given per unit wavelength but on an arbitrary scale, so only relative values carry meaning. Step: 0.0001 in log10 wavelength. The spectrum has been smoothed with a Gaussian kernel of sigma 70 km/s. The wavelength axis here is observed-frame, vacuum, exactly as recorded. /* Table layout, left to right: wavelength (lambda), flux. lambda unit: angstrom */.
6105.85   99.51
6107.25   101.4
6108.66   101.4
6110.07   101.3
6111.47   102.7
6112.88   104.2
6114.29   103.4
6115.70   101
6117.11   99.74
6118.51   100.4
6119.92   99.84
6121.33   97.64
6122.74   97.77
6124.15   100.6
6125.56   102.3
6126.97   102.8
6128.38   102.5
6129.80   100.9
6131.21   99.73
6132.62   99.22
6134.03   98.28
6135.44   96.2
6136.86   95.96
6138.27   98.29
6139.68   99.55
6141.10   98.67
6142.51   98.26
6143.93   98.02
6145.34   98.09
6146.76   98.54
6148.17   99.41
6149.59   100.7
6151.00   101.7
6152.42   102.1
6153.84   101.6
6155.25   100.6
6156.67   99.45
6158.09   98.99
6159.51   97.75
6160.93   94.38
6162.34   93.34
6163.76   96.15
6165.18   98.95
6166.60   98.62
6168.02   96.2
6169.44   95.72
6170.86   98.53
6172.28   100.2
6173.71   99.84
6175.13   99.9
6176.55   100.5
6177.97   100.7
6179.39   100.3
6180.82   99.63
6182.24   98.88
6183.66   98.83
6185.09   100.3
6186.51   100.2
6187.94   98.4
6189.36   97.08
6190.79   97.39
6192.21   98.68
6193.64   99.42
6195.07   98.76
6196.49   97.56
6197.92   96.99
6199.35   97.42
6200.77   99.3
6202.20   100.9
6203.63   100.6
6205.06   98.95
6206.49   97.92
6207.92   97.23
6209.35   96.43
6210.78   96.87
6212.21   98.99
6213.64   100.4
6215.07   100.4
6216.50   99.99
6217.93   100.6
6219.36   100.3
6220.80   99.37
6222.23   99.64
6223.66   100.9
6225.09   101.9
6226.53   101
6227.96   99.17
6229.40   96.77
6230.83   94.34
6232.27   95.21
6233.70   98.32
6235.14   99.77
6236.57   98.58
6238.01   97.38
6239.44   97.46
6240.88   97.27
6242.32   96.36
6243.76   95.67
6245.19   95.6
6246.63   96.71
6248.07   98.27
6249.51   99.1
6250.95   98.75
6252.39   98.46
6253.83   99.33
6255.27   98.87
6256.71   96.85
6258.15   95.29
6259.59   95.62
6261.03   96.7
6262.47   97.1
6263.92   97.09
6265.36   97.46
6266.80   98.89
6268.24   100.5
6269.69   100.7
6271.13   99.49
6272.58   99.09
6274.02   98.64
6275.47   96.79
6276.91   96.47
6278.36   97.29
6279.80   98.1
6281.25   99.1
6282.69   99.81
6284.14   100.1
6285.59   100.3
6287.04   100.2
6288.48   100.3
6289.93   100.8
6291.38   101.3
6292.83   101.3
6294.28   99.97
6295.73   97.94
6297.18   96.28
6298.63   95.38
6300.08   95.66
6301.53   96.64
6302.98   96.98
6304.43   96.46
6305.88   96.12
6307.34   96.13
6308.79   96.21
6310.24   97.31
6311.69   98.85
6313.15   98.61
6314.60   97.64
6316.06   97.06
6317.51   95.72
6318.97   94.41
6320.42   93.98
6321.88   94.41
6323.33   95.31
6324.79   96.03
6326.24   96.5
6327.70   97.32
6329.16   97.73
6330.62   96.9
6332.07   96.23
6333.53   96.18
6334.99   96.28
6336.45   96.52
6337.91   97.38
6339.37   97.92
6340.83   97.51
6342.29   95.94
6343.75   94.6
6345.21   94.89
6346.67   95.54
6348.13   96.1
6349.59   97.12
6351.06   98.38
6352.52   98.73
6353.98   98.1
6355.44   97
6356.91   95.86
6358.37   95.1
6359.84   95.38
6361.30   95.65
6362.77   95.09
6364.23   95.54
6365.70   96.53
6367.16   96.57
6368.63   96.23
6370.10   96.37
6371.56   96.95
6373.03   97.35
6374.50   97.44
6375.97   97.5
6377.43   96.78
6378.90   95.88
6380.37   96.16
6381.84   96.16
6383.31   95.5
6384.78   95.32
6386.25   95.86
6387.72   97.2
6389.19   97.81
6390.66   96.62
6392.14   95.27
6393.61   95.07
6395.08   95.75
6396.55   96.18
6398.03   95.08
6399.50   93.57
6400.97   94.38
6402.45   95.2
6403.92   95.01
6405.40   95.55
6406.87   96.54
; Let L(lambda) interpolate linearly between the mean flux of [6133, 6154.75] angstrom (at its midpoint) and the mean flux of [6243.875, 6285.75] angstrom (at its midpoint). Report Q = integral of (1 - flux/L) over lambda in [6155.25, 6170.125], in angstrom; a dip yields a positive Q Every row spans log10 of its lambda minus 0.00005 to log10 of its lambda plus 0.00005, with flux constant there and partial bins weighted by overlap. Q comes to 0.3 angstrom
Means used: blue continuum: 99.1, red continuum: 98.1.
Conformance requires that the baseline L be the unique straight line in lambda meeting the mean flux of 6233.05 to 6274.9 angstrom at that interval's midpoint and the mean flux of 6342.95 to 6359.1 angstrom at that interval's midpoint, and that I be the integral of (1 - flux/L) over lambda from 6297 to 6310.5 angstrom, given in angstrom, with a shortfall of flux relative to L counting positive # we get 0.1 angstrom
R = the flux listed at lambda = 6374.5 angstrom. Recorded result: 97.44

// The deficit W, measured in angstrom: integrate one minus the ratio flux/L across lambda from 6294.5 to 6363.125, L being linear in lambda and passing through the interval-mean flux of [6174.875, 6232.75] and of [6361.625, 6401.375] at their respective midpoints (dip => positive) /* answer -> 0.3 angstrom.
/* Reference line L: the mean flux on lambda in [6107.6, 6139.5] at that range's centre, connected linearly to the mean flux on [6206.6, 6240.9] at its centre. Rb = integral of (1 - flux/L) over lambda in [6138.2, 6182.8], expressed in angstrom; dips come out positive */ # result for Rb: 0.4 angstrom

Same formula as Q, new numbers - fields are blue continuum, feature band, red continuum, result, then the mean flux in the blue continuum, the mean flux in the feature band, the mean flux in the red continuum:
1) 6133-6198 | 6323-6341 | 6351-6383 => 0.0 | 98.7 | 96.7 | 96.5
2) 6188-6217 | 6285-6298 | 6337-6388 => -0.3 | 98.6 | 99.8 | 96.4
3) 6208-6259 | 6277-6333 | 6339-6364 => -0.2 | 98.3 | 97.5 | 96.4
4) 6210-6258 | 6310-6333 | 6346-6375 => 0.1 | 98.4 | 96.5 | 96.5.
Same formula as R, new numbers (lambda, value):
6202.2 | 100.9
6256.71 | 96.85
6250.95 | 98.75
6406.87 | 96.54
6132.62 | 99.22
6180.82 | 99.63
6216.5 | 99.99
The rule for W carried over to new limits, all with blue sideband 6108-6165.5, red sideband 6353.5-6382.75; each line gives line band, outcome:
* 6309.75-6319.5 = 0.0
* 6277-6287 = -0.2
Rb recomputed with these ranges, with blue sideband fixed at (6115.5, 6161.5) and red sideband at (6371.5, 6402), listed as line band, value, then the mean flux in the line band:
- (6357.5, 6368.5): 0.1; 95.7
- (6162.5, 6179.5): 0.1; 98.6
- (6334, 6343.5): 0.0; 96.8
